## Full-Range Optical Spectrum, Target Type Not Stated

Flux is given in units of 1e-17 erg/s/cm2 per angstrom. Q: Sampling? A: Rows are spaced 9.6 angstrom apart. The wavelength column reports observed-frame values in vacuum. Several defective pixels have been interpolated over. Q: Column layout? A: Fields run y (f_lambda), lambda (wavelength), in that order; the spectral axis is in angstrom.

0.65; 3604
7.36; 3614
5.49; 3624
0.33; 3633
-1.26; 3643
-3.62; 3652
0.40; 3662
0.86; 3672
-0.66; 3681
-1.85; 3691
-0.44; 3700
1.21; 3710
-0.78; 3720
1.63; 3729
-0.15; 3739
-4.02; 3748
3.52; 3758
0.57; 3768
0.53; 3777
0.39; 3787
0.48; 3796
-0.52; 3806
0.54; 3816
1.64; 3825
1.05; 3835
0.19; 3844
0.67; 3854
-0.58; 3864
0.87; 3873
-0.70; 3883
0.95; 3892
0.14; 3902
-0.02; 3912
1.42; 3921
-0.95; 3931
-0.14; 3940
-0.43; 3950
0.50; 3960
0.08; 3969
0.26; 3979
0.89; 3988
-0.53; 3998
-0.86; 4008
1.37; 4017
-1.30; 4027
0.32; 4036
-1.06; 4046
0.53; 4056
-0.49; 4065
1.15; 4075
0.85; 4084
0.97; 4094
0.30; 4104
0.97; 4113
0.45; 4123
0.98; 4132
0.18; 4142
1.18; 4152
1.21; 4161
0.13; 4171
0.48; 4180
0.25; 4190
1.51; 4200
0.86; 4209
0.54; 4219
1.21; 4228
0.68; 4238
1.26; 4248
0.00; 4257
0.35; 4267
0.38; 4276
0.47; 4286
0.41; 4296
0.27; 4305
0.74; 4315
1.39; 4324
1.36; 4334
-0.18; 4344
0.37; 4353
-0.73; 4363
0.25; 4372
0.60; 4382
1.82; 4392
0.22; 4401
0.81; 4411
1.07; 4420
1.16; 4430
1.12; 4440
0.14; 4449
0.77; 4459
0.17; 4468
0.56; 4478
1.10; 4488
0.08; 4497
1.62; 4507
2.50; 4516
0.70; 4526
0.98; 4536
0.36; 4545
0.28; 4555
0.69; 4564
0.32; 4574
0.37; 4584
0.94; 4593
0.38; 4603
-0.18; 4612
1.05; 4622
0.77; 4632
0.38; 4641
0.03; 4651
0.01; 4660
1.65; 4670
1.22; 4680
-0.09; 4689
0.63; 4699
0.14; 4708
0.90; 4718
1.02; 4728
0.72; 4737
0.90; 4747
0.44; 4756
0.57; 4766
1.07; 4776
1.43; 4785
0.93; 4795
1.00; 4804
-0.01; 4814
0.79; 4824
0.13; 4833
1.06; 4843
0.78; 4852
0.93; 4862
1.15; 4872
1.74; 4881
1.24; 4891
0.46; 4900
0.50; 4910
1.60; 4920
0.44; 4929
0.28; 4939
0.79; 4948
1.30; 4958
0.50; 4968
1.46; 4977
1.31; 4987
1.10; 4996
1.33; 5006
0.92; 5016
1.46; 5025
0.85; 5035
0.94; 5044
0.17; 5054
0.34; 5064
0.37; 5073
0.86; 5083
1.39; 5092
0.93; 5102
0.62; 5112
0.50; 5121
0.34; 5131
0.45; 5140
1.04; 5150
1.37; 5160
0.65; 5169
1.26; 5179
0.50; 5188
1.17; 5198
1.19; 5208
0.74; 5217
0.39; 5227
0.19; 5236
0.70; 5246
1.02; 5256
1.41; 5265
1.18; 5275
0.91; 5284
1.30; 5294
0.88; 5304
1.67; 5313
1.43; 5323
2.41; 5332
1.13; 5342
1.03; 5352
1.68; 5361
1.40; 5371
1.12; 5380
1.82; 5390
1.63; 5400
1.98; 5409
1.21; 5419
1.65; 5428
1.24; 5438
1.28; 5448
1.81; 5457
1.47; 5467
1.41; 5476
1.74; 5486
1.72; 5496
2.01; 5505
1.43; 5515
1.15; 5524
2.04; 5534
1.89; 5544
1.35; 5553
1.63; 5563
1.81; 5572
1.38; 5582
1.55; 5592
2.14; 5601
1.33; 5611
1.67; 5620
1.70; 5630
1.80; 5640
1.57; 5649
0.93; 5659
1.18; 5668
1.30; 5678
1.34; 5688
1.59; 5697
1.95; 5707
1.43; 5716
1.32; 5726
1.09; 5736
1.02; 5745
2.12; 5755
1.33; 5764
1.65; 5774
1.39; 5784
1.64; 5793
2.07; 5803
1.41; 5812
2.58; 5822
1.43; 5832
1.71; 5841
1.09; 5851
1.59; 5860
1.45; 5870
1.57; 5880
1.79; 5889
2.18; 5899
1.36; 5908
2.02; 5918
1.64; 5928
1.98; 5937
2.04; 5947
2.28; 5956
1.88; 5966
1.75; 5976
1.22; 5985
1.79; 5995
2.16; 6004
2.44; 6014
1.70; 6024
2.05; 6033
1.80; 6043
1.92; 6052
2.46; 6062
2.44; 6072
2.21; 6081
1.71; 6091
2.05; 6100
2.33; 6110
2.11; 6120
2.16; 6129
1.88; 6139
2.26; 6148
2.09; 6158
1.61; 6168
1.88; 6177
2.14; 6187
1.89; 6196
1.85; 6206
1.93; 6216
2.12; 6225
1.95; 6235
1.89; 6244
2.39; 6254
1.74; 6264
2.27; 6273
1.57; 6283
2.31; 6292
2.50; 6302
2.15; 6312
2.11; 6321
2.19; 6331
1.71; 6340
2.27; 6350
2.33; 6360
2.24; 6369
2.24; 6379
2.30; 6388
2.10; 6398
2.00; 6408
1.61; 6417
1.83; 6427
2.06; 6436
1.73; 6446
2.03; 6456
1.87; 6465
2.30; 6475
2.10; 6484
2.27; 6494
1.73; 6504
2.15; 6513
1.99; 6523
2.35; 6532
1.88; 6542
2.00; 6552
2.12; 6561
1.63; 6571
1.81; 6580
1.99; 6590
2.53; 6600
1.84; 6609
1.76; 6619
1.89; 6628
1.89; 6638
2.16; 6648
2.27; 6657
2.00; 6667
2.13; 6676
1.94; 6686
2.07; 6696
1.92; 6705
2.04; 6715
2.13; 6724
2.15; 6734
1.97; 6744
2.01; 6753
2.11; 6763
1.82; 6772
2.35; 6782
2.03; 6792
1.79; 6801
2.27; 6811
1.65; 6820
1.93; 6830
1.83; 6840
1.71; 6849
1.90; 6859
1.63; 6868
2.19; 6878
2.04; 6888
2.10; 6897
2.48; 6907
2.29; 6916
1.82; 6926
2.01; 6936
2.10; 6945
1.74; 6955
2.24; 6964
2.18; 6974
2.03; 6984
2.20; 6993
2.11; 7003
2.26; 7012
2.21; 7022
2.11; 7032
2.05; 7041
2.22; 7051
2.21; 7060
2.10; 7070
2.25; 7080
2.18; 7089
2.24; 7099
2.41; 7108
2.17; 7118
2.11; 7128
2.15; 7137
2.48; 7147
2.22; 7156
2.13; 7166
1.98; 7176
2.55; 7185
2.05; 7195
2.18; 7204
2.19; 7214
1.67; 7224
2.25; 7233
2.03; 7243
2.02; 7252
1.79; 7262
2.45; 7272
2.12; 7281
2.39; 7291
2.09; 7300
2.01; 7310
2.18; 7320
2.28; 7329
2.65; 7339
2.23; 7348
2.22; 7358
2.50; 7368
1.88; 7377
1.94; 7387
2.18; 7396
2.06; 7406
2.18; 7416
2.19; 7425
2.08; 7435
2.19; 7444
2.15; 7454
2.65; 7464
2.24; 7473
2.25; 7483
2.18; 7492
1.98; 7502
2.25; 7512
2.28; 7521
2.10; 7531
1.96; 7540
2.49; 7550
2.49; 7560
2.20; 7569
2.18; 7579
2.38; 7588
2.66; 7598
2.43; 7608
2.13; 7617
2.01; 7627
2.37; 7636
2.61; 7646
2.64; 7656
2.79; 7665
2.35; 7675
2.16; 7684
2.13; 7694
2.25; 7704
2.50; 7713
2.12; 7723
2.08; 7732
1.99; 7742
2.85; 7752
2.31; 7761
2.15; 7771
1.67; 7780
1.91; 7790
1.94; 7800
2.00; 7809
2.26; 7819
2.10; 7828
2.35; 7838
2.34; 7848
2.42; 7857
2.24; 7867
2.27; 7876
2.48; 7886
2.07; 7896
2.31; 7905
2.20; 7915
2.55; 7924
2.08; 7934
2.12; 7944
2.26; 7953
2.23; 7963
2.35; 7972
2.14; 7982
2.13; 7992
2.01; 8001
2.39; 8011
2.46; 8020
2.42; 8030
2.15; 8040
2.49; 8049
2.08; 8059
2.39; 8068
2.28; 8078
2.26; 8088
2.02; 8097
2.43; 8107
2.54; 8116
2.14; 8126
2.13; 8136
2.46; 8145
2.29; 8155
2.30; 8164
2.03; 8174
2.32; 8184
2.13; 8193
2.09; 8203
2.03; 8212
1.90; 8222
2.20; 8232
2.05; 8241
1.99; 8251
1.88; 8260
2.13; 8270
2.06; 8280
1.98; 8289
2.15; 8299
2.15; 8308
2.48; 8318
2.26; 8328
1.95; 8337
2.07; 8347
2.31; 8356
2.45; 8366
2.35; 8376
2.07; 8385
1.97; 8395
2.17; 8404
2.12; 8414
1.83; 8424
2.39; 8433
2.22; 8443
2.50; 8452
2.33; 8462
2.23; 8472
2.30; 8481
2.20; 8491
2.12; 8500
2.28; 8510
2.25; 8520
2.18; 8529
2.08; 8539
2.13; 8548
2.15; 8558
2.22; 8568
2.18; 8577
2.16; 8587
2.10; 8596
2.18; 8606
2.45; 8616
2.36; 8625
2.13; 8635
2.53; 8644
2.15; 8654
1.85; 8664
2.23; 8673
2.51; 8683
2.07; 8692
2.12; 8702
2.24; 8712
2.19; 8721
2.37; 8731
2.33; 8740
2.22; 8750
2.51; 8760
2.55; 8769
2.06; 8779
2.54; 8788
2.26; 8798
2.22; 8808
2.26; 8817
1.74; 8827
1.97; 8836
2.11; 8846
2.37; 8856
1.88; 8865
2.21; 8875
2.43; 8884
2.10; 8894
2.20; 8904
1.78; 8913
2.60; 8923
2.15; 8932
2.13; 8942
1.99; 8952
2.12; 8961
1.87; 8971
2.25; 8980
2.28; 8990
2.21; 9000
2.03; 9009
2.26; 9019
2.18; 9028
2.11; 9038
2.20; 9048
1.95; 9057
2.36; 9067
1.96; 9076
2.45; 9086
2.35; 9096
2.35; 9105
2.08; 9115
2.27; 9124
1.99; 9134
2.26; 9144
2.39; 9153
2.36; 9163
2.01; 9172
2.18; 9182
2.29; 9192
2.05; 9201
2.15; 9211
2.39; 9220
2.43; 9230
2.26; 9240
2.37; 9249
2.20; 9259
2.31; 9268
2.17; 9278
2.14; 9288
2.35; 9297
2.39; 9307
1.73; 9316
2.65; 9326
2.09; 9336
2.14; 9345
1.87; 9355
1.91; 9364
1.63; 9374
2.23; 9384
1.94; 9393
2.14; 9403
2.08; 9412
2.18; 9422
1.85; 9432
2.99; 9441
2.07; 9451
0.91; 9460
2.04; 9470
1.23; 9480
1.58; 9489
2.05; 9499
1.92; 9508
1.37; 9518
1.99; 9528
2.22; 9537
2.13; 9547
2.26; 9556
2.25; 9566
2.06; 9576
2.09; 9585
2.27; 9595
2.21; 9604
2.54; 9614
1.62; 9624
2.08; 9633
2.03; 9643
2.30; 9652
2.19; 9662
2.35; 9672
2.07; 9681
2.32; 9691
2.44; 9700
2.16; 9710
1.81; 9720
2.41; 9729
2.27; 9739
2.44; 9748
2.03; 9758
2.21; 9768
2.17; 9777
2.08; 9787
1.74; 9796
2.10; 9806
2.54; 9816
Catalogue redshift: 0.320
